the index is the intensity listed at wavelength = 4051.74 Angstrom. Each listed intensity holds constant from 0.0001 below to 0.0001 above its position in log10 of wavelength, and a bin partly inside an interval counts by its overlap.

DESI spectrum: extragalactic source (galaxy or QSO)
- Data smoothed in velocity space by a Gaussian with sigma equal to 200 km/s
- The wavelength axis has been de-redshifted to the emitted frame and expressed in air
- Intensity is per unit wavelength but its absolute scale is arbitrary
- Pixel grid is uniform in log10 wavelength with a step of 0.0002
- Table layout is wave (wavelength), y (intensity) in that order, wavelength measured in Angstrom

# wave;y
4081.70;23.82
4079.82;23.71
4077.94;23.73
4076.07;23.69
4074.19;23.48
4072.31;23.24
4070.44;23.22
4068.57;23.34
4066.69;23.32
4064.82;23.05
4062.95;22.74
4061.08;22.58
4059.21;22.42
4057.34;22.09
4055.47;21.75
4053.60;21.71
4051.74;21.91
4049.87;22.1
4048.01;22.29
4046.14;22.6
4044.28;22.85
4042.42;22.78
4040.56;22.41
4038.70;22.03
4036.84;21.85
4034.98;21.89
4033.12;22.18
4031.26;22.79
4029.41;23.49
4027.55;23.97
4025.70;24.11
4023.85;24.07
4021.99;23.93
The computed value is 21.91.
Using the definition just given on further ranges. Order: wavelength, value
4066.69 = 23.32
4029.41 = 23.49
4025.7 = 24.11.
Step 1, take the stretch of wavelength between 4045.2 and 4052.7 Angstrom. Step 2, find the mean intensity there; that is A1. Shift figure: 22.2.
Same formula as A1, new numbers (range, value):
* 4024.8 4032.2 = 23.6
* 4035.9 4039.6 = 21.9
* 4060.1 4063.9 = 22.7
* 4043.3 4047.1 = 22.7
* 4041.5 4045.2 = 22.8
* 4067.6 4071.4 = 23.3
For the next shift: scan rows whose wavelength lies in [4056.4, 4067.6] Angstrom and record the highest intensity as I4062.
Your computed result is 23.32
